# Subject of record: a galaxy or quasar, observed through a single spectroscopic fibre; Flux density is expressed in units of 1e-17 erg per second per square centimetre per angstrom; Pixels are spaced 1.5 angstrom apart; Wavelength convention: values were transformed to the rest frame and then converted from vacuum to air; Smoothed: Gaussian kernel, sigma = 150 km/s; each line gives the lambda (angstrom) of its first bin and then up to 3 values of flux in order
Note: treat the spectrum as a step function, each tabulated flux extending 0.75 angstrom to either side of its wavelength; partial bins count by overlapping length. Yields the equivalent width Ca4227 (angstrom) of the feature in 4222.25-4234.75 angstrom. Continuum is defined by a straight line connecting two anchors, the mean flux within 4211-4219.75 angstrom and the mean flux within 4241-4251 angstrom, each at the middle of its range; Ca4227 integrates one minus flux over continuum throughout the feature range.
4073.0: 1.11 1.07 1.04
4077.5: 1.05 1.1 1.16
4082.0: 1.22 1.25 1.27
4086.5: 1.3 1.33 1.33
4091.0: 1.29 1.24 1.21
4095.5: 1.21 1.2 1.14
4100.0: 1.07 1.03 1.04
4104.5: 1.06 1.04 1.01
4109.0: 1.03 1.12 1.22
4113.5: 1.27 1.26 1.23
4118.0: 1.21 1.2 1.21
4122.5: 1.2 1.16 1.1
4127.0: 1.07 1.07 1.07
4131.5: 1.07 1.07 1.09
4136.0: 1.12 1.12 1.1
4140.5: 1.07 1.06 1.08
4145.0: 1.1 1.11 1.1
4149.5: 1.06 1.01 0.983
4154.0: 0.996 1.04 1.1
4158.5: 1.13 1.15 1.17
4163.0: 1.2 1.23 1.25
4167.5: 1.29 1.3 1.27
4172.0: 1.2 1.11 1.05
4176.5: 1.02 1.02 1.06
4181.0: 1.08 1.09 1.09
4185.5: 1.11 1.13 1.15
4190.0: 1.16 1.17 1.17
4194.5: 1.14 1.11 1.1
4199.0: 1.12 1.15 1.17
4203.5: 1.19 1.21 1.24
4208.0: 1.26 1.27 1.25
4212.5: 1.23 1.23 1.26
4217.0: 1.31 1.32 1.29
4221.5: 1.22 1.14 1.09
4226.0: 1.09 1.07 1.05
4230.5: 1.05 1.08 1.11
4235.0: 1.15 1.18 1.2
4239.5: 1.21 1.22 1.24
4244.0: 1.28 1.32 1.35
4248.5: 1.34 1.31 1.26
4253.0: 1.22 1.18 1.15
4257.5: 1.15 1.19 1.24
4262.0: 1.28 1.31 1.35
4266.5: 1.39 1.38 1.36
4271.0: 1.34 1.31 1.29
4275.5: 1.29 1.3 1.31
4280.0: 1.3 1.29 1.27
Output 1.90 angstrom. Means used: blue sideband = 1.27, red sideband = 1.3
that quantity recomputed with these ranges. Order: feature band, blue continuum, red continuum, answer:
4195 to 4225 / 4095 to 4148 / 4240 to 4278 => 0.4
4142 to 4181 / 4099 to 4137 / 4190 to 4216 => 1.3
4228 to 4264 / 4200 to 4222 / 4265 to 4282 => 2.2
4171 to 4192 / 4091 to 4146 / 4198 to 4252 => 1.3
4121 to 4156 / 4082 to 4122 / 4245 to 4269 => 3.6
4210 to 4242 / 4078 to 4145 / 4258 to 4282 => 2.1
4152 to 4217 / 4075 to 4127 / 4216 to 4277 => 2.6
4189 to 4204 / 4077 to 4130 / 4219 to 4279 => 0.8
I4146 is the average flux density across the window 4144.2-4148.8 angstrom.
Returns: 1.1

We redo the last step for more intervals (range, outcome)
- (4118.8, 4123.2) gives 1.2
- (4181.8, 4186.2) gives 1.1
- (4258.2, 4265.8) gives 1.27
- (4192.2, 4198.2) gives 1.13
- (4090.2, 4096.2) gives 1.24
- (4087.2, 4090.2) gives 1.33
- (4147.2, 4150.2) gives 1.08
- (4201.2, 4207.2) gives 1.2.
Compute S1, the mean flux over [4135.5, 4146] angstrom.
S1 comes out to 1.09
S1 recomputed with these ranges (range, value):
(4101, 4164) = 1.11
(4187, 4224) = 1.2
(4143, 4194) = 1.12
